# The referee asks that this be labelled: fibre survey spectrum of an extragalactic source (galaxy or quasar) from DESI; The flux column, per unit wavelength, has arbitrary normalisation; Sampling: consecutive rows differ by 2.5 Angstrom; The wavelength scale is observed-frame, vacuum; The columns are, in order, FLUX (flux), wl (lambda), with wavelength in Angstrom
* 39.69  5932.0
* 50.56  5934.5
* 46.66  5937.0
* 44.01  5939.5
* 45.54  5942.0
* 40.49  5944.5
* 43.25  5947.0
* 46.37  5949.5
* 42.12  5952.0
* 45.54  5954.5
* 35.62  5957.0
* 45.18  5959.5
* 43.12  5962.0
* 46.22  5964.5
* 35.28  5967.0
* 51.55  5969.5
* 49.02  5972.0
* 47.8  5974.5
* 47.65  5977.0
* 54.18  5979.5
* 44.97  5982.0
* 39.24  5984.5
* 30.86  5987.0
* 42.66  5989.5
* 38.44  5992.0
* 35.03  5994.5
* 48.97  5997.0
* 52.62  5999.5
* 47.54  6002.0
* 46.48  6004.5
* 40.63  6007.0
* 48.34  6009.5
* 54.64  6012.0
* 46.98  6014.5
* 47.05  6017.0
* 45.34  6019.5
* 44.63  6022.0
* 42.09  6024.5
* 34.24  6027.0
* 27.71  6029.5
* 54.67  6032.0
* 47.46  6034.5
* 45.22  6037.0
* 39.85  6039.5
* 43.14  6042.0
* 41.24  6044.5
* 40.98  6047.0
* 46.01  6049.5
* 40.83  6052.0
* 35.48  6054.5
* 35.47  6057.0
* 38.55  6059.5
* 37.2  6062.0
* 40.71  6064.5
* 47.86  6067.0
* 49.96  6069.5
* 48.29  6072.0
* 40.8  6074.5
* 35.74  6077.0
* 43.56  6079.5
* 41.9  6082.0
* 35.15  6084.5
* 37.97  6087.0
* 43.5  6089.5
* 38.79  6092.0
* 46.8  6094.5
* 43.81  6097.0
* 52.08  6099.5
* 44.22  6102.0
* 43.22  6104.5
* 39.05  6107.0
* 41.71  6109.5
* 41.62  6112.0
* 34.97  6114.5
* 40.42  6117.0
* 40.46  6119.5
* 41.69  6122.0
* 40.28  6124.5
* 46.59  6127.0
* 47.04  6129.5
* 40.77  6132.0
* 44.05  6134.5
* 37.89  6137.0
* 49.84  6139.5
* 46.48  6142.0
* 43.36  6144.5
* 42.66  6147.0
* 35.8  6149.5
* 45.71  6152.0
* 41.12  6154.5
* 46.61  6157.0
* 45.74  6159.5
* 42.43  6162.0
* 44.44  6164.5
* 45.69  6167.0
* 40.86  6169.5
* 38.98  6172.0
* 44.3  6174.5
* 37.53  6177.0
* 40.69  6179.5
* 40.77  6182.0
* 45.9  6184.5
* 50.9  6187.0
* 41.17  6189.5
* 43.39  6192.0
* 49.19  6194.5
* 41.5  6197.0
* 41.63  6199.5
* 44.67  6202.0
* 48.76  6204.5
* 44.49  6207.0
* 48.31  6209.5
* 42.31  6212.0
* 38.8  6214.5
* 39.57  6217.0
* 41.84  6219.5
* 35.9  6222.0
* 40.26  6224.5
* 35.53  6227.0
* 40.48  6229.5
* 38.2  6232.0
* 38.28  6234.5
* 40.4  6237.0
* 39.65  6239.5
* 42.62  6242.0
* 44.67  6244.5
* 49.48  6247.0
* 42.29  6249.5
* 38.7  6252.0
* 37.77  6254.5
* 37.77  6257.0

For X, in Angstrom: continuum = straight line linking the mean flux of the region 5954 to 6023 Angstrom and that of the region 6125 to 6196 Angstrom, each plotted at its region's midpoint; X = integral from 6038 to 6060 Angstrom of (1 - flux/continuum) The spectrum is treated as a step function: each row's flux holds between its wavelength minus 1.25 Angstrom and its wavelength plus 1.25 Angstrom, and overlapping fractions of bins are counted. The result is 2.0 Angstrom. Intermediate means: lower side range 44.8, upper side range 43.5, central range 40.3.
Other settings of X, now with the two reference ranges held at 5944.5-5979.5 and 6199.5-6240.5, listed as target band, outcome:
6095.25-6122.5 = 0.30 Angstrom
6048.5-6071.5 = 0.97 Angstrom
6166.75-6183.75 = 0.25 Angstrom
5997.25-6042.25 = -1.16 Angstrom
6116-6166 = -1.16 Angstrom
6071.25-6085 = 0.69 Angstrom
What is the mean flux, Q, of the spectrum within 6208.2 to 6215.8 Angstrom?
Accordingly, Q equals 43.1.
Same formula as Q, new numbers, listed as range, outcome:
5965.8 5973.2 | 45.3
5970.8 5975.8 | 48.4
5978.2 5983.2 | 49.6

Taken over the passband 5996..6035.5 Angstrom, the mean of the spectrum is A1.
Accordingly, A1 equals 45.6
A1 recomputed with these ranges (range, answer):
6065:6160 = 42.8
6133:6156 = 43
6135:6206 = 43.5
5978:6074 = 43.3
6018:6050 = 42.5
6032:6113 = 42.3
